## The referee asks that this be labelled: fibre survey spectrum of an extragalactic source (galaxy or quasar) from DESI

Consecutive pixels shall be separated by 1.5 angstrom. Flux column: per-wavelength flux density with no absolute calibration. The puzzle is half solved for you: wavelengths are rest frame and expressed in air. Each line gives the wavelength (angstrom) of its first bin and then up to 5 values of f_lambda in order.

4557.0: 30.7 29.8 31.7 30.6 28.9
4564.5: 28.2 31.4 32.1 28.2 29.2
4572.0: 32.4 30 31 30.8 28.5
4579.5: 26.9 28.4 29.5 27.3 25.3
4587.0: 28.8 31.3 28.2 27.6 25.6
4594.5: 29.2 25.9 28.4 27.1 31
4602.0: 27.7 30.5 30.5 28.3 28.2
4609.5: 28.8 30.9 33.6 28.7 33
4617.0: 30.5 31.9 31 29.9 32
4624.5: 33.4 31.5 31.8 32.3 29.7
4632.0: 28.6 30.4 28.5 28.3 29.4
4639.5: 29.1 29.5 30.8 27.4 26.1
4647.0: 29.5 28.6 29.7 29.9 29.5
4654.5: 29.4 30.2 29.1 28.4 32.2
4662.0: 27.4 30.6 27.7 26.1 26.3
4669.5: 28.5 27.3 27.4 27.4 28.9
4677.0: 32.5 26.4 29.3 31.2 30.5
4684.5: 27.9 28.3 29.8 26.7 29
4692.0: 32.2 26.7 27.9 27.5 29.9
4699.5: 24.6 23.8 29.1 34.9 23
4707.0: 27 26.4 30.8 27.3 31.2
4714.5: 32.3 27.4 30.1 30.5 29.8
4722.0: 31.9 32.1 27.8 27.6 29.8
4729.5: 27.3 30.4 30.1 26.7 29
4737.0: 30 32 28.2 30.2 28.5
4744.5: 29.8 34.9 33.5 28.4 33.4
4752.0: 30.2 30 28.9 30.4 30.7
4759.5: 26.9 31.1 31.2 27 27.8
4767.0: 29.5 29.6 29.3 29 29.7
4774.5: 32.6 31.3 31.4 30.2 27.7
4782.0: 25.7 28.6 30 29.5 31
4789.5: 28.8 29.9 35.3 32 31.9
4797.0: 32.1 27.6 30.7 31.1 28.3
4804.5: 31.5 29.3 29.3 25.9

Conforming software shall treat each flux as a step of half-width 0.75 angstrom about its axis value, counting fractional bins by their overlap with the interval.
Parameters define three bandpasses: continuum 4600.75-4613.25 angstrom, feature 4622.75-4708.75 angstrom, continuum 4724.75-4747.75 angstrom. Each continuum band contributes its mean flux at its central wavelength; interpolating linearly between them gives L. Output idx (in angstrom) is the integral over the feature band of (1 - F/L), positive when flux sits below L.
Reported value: 2.5 angstrom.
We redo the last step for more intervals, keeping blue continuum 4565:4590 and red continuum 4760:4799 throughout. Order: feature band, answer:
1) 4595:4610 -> 0.42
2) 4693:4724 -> 1.06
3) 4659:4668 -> 0.33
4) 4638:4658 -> 0.31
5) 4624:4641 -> -0.37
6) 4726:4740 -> 0.31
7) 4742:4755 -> -0.46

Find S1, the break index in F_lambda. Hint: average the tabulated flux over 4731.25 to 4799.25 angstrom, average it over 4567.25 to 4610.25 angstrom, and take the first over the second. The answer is 1.04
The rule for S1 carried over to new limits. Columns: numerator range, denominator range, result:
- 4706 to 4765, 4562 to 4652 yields 1.01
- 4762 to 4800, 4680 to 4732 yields 1.04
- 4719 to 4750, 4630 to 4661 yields 1.02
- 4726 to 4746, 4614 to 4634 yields 0.95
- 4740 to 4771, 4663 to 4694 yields 1.05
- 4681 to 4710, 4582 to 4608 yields 1.00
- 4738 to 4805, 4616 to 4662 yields 1.01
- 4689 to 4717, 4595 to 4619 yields 0.96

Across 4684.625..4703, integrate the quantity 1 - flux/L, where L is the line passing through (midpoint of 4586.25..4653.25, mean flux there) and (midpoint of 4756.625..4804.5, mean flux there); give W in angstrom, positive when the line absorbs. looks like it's 1.1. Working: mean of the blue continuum 29.6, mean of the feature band 27.9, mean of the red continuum 30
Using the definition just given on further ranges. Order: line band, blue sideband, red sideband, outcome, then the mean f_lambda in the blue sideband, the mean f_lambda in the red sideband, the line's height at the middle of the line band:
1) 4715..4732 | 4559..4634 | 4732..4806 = 0.2 angstrom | 29.7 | 30.1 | 30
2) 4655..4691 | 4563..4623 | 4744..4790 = 1.1 angstrom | 29.4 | 29.9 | 29.7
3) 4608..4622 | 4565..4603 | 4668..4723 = -0.9 angstrom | 28.9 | 28.7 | 28.8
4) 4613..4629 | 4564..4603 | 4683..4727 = -1.5 angstrom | 28.9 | 28.8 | 28.8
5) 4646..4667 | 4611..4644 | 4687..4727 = 0.5 angstrom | 30.6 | 28.8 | 29.9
